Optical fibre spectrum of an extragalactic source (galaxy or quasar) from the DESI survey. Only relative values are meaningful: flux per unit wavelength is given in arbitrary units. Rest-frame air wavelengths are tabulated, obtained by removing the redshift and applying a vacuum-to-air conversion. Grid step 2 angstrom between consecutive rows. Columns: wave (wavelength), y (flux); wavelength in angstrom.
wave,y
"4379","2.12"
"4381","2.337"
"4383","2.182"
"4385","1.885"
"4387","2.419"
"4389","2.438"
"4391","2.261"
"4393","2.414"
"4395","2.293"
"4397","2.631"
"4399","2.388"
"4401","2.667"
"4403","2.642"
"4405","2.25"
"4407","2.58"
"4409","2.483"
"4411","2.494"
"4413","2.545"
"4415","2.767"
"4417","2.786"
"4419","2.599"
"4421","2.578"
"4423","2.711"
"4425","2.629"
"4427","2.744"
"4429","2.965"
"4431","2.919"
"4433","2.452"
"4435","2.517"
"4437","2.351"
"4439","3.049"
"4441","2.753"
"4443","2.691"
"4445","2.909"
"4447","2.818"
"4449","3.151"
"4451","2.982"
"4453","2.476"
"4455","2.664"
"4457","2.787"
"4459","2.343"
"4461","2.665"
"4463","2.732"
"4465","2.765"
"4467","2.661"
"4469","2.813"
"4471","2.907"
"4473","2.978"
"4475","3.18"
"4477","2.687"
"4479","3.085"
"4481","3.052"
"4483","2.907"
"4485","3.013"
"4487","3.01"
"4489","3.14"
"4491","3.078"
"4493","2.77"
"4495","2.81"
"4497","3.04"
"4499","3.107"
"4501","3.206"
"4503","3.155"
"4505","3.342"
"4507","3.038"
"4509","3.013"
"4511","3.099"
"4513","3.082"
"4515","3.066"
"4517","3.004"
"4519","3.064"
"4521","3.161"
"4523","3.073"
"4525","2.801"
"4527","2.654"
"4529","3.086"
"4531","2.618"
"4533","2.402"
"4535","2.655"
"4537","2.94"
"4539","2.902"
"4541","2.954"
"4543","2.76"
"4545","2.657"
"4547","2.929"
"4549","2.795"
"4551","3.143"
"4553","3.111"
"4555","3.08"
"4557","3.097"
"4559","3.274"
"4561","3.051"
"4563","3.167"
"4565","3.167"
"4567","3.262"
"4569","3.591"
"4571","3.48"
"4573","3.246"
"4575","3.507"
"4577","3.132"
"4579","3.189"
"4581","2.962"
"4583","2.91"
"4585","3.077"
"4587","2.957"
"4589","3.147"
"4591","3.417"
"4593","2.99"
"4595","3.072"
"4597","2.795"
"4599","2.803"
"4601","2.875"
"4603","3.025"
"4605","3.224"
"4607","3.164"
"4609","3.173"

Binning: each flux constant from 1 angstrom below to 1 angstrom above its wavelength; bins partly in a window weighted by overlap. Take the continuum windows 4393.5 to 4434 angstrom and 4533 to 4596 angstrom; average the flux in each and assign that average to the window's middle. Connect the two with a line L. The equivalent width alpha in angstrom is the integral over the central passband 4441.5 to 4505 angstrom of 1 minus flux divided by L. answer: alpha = -2.4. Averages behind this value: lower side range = 2.6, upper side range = 3.07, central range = 2.9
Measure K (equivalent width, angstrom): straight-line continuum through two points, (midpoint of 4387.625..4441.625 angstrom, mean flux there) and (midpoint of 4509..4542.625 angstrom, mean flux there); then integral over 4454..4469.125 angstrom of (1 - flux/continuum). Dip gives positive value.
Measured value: 0.29 angstrom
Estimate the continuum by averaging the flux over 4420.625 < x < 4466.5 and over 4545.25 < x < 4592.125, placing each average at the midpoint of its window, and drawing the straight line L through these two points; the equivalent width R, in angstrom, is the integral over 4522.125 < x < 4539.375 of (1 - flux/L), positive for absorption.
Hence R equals 1.3 angstrom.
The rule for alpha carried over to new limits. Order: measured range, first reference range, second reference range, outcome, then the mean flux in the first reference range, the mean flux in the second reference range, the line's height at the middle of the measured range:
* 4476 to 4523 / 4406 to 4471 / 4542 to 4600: -2.57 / 2.7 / 3.1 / 2.88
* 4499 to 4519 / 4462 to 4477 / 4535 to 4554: -1.63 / 2.85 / 2.9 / 2.87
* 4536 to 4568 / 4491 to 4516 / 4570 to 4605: 0.66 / 3.06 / 3.1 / 3.08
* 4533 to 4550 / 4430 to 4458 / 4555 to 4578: 1.93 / 2.75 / 3.26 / 3.16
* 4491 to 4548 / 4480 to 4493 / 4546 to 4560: 1.72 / 3.01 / 3.06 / 3.04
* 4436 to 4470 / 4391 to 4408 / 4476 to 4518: 0.44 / 2.47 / 3.03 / 2.78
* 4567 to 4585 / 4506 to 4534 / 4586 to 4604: -1.51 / 2.94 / 3.01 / 2.99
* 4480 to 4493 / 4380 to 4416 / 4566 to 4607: -1.20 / 2.43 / 3.13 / 2.76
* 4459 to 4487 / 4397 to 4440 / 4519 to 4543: -1.36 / 2.62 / 2.85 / 2.73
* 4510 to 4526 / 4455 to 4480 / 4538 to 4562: -0.75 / 2.79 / 2.98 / 2.91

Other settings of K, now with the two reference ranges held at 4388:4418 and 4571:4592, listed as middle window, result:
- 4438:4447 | -0.65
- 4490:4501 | -0.51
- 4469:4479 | -0.61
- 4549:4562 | -0.11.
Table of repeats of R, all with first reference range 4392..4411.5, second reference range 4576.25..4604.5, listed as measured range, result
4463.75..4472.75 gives -0.4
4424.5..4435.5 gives -0.6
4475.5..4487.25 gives -1.1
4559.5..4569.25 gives -0.9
